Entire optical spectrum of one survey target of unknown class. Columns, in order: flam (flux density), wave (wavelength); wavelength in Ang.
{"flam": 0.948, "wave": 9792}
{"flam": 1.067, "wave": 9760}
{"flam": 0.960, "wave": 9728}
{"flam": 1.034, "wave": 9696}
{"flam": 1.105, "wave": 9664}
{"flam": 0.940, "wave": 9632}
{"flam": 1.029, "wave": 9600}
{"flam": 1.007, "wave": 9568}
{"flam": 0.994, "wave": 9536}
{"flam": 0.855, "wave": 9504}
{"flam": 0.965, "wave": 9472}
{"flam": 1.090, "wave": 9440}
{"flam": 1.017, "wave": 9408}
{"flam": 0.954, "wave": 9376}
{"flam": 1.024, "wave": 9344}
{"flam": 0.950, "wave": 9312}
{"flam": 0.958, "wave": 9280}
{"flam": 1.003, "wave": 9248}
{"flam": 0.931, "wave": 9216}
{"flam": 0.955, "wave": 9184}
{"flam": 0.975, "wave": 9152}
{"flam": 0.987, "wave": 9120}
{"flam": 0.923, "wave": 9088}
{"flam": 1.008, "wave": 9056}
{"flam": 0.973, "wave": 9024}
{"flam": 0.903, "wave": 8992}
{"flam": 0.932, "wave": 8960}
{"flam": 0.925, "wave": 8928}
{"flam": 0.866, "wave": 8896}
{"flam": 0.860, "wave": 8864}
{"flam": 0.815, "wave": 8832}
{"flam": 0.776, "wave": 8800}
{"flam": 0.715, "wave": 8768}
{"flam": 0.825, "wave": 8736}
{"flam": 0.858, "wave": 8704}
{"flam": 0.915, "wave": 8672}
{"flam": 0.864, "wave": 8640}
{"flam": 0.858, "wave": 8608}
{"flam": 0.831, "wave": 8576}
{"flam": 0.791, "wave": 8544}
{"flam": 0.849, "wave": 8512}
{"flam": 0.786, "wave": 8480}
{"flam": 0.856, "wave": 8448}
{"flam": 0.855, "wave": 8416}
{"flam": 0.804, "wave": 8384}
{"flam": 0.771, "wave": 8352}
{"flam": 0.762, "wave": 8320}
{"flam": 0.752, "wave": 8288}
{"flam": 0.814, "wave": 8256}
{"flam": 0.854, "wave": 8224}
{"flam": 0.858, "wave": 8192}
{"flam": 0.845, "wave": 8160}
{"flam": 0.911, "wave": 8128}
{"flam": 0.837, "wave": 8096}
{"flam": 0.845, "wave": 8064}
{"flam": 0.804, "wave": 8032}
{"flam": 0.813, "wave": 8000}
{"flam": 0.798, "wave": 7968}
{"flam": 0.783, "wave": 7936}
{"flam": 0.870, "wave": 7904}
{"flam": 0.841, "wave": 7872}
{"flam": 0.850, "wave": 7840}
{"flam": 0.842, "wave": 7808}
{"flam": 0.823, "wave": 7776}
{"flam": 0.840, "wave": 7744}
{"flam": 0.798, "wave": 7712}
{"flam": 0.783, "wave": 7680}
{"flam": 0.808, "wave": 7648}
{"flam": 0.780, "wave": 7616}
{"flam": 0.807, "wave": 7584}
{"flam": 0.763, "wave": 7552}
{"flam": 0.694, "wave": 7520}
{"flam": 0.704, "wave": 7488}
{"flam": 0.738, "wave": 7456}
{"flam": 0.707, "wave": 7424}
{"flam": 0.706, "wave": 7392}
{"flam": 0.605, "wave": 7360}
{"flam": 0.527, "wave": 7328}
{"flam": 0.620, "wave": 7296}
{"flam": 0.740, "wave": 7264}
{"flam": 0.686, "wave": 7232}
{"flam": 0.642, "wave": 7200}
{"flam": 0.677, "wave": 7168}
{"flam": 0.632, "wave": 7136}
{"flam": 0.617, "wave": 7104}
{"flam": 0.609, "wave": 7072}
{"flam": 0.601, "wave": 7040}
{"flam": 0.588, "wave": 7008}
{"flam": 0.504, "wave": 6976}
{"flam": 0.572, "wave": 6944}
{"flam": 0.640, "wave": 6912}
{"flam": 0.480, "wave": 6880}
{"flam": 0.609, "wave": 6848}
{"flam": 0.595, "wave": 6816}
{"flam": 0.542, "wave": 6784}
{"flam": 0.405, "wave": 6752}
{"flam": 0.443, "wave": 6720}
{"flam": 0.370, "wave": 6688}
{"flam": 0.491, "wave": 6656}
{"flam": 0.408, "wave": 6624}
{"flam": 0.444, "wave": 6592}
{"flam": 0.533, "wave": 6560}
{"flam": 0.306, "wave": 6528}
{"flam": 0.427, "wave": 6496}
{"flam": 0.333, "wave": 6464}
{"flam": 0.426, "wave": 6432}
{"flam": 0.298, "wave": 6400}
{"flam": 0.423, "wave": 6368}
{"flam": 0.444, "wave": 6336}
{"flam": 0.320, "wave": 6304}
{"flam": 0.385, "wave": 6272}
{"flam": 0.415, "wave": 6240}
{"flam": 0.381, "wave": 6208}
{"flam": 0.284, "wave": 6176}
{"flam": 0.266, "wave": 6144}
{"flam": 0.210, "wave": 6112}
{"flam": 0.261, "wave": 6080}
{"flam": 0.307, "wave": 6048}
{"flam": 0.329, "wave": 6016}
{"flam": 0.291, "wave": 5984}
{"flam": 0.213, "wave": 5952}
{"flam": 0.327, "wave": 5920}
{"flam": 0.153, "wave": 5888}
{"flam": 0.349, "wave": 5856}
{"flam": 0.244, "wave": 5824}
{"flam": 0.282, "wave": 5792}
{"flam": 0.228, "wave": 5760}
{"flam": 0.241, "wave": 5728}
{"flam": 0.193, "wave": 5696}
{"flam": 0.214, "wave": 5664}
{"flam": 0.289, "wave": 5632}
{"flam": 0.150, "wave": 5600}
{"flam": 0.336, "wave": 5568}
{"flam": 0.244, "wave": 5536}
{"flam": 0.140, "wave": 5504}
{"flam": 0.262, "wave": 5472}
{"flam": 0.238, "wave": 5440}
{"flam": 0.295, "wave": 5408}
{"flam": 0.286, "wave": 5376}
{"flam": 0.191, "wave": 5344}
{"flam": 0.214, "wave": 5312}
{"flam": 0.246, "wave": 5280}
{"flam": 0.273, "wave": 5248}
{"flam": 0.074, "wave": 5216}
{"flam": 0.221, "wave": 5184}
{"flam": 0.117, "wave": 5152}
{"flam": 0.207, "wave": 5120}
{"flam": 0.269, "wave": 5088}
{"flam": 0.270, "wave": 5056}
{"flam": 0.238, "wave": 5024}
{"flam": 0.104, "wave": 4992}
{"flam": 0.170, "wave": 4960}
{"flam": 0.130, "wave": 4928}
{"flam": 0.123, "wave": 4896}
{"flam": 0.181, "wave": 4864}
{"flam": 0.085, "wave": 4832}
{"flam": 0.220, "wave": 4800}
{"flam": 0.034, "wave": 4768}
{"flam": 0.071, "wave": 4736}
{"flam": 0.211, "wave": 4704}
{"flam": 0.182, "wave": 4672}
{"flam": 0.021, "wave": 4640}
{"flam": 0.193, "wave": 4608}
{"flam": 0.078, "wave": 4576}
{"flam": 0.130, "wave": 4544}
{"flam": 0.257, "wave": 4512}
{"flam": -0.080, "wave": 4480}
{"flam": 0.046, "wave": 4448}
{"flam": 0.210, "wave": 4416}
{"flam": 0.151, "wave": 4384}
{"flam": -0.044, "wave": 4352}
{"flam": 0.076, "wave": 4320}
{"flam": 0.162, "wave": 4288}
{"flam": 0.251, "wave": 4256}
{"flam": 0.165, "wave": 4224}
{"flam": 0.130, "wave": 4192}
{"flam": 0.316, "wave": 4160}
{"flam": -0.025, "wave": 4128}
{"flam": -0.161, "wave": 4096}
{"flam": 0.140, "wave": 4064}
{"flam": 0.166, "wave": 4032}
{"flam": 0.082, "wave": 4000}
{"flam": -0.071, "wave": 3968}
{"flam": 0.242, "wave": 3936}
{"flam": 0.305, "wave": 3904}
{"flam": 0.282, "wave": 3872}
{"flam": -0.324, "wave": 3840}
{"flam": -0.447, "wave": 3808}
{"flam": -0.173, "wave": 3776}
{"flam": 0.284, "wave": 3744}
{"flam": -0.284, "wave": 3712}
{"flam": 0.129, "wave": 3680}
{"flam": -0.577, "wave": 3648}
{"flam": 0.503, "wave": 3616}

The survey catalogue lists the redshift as 0.70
